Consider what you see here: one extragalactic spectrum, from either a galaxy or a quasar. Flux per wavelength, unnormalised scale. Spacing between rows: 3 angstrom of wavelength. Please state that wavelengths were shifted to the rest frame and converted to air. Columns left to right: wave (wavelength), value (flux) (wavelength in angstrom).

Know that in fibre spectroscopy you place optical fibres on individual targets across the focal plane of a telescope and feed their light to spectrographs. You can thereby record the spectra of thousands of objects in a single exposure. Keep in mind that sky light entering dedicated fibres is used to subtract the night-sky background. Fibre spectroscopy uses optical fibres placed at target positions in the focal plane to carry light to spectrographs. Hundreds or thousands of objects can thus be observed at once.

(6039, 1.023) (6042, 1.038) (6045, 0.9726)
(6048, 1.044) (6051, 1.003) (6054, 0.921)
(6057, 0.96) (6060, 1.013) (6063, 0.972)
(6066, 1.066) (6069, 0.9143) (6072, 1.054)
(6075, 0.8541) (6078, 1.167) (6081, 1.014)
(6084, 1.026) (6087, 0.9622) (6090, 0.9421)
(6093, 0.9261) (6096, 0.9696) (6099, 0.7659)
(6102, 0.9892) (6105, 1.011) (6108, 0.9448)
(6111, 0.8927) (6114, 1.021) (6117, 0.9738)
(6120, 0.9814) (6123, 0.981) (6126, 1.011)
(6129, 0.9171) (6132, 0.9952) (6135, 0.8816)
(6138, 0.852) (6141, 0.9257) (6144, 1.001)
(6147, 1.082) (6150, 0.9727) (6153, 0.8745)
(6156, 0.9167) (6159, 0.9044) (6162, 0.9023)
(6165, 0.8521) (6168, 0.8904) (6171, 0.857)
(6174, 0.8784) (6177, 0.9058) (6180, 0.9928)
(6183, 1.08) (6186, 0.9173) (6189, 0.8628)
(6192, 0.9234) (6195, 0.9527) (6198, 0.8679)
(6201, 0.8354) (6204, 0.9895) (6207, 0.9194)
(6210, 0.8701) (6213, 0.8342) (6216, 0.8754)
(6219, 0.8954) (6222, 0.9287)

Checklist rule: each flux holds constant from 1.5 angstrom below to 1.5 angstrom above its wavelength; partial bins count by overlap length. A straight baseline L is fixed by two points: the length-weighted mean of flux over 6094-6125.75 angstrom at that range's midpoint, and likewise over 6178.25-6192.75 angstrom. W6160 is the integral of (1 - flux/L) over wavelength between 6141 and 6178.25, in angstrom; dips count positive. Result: 1.4 angstrom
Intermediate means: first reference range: 0.955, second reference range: 0.956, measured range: 0.92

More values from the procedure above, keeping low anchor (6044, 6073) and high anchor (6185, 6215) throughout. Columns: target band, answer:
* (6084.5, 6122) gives 0.4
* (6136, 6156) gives -0.3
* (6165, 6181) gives 0.3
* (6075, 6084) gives -0.6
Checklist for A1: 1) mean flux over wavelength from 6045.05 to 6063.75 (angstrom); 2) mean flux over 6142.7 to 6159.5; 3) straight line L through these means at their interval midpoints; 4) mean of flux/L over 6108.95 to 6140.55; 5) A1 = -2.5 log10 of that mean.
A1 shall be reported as 0.02 mag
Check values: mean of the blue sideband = 0.985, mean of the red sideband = 0.961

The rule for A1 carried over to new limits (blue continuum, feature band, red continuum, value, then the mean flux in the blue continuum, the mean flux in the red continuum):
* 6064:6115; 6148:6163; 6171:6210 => 0.022 mag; 0.971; 0.922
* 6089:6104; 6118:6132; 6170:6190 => -0.058 mag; 0.921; 0.931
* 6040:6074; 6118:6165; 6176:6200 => 0.015 mag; 0.994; 0.936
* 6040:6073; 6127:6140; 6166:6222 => 0.036 mag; 0.996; 0.908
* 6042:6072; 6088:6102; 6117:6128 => 0.086 mag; 0.991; 0.985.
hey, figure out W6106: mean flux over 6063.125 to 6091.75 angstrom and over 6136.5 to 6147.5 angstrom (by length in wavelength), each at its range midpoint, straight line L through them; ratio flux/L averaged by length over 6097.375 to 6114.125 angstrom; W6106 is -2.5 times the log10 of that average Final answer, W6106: 0.05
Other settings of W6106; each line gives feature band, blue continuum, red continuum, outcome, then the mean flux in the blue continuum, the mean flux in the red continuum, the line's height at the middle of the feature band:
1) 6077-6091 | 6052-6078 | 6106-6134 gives -0.047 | 0.981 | 0.968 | 0.977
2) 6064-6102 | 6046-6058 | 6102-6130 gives 0.006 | 0.983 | 0.972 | 0.978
